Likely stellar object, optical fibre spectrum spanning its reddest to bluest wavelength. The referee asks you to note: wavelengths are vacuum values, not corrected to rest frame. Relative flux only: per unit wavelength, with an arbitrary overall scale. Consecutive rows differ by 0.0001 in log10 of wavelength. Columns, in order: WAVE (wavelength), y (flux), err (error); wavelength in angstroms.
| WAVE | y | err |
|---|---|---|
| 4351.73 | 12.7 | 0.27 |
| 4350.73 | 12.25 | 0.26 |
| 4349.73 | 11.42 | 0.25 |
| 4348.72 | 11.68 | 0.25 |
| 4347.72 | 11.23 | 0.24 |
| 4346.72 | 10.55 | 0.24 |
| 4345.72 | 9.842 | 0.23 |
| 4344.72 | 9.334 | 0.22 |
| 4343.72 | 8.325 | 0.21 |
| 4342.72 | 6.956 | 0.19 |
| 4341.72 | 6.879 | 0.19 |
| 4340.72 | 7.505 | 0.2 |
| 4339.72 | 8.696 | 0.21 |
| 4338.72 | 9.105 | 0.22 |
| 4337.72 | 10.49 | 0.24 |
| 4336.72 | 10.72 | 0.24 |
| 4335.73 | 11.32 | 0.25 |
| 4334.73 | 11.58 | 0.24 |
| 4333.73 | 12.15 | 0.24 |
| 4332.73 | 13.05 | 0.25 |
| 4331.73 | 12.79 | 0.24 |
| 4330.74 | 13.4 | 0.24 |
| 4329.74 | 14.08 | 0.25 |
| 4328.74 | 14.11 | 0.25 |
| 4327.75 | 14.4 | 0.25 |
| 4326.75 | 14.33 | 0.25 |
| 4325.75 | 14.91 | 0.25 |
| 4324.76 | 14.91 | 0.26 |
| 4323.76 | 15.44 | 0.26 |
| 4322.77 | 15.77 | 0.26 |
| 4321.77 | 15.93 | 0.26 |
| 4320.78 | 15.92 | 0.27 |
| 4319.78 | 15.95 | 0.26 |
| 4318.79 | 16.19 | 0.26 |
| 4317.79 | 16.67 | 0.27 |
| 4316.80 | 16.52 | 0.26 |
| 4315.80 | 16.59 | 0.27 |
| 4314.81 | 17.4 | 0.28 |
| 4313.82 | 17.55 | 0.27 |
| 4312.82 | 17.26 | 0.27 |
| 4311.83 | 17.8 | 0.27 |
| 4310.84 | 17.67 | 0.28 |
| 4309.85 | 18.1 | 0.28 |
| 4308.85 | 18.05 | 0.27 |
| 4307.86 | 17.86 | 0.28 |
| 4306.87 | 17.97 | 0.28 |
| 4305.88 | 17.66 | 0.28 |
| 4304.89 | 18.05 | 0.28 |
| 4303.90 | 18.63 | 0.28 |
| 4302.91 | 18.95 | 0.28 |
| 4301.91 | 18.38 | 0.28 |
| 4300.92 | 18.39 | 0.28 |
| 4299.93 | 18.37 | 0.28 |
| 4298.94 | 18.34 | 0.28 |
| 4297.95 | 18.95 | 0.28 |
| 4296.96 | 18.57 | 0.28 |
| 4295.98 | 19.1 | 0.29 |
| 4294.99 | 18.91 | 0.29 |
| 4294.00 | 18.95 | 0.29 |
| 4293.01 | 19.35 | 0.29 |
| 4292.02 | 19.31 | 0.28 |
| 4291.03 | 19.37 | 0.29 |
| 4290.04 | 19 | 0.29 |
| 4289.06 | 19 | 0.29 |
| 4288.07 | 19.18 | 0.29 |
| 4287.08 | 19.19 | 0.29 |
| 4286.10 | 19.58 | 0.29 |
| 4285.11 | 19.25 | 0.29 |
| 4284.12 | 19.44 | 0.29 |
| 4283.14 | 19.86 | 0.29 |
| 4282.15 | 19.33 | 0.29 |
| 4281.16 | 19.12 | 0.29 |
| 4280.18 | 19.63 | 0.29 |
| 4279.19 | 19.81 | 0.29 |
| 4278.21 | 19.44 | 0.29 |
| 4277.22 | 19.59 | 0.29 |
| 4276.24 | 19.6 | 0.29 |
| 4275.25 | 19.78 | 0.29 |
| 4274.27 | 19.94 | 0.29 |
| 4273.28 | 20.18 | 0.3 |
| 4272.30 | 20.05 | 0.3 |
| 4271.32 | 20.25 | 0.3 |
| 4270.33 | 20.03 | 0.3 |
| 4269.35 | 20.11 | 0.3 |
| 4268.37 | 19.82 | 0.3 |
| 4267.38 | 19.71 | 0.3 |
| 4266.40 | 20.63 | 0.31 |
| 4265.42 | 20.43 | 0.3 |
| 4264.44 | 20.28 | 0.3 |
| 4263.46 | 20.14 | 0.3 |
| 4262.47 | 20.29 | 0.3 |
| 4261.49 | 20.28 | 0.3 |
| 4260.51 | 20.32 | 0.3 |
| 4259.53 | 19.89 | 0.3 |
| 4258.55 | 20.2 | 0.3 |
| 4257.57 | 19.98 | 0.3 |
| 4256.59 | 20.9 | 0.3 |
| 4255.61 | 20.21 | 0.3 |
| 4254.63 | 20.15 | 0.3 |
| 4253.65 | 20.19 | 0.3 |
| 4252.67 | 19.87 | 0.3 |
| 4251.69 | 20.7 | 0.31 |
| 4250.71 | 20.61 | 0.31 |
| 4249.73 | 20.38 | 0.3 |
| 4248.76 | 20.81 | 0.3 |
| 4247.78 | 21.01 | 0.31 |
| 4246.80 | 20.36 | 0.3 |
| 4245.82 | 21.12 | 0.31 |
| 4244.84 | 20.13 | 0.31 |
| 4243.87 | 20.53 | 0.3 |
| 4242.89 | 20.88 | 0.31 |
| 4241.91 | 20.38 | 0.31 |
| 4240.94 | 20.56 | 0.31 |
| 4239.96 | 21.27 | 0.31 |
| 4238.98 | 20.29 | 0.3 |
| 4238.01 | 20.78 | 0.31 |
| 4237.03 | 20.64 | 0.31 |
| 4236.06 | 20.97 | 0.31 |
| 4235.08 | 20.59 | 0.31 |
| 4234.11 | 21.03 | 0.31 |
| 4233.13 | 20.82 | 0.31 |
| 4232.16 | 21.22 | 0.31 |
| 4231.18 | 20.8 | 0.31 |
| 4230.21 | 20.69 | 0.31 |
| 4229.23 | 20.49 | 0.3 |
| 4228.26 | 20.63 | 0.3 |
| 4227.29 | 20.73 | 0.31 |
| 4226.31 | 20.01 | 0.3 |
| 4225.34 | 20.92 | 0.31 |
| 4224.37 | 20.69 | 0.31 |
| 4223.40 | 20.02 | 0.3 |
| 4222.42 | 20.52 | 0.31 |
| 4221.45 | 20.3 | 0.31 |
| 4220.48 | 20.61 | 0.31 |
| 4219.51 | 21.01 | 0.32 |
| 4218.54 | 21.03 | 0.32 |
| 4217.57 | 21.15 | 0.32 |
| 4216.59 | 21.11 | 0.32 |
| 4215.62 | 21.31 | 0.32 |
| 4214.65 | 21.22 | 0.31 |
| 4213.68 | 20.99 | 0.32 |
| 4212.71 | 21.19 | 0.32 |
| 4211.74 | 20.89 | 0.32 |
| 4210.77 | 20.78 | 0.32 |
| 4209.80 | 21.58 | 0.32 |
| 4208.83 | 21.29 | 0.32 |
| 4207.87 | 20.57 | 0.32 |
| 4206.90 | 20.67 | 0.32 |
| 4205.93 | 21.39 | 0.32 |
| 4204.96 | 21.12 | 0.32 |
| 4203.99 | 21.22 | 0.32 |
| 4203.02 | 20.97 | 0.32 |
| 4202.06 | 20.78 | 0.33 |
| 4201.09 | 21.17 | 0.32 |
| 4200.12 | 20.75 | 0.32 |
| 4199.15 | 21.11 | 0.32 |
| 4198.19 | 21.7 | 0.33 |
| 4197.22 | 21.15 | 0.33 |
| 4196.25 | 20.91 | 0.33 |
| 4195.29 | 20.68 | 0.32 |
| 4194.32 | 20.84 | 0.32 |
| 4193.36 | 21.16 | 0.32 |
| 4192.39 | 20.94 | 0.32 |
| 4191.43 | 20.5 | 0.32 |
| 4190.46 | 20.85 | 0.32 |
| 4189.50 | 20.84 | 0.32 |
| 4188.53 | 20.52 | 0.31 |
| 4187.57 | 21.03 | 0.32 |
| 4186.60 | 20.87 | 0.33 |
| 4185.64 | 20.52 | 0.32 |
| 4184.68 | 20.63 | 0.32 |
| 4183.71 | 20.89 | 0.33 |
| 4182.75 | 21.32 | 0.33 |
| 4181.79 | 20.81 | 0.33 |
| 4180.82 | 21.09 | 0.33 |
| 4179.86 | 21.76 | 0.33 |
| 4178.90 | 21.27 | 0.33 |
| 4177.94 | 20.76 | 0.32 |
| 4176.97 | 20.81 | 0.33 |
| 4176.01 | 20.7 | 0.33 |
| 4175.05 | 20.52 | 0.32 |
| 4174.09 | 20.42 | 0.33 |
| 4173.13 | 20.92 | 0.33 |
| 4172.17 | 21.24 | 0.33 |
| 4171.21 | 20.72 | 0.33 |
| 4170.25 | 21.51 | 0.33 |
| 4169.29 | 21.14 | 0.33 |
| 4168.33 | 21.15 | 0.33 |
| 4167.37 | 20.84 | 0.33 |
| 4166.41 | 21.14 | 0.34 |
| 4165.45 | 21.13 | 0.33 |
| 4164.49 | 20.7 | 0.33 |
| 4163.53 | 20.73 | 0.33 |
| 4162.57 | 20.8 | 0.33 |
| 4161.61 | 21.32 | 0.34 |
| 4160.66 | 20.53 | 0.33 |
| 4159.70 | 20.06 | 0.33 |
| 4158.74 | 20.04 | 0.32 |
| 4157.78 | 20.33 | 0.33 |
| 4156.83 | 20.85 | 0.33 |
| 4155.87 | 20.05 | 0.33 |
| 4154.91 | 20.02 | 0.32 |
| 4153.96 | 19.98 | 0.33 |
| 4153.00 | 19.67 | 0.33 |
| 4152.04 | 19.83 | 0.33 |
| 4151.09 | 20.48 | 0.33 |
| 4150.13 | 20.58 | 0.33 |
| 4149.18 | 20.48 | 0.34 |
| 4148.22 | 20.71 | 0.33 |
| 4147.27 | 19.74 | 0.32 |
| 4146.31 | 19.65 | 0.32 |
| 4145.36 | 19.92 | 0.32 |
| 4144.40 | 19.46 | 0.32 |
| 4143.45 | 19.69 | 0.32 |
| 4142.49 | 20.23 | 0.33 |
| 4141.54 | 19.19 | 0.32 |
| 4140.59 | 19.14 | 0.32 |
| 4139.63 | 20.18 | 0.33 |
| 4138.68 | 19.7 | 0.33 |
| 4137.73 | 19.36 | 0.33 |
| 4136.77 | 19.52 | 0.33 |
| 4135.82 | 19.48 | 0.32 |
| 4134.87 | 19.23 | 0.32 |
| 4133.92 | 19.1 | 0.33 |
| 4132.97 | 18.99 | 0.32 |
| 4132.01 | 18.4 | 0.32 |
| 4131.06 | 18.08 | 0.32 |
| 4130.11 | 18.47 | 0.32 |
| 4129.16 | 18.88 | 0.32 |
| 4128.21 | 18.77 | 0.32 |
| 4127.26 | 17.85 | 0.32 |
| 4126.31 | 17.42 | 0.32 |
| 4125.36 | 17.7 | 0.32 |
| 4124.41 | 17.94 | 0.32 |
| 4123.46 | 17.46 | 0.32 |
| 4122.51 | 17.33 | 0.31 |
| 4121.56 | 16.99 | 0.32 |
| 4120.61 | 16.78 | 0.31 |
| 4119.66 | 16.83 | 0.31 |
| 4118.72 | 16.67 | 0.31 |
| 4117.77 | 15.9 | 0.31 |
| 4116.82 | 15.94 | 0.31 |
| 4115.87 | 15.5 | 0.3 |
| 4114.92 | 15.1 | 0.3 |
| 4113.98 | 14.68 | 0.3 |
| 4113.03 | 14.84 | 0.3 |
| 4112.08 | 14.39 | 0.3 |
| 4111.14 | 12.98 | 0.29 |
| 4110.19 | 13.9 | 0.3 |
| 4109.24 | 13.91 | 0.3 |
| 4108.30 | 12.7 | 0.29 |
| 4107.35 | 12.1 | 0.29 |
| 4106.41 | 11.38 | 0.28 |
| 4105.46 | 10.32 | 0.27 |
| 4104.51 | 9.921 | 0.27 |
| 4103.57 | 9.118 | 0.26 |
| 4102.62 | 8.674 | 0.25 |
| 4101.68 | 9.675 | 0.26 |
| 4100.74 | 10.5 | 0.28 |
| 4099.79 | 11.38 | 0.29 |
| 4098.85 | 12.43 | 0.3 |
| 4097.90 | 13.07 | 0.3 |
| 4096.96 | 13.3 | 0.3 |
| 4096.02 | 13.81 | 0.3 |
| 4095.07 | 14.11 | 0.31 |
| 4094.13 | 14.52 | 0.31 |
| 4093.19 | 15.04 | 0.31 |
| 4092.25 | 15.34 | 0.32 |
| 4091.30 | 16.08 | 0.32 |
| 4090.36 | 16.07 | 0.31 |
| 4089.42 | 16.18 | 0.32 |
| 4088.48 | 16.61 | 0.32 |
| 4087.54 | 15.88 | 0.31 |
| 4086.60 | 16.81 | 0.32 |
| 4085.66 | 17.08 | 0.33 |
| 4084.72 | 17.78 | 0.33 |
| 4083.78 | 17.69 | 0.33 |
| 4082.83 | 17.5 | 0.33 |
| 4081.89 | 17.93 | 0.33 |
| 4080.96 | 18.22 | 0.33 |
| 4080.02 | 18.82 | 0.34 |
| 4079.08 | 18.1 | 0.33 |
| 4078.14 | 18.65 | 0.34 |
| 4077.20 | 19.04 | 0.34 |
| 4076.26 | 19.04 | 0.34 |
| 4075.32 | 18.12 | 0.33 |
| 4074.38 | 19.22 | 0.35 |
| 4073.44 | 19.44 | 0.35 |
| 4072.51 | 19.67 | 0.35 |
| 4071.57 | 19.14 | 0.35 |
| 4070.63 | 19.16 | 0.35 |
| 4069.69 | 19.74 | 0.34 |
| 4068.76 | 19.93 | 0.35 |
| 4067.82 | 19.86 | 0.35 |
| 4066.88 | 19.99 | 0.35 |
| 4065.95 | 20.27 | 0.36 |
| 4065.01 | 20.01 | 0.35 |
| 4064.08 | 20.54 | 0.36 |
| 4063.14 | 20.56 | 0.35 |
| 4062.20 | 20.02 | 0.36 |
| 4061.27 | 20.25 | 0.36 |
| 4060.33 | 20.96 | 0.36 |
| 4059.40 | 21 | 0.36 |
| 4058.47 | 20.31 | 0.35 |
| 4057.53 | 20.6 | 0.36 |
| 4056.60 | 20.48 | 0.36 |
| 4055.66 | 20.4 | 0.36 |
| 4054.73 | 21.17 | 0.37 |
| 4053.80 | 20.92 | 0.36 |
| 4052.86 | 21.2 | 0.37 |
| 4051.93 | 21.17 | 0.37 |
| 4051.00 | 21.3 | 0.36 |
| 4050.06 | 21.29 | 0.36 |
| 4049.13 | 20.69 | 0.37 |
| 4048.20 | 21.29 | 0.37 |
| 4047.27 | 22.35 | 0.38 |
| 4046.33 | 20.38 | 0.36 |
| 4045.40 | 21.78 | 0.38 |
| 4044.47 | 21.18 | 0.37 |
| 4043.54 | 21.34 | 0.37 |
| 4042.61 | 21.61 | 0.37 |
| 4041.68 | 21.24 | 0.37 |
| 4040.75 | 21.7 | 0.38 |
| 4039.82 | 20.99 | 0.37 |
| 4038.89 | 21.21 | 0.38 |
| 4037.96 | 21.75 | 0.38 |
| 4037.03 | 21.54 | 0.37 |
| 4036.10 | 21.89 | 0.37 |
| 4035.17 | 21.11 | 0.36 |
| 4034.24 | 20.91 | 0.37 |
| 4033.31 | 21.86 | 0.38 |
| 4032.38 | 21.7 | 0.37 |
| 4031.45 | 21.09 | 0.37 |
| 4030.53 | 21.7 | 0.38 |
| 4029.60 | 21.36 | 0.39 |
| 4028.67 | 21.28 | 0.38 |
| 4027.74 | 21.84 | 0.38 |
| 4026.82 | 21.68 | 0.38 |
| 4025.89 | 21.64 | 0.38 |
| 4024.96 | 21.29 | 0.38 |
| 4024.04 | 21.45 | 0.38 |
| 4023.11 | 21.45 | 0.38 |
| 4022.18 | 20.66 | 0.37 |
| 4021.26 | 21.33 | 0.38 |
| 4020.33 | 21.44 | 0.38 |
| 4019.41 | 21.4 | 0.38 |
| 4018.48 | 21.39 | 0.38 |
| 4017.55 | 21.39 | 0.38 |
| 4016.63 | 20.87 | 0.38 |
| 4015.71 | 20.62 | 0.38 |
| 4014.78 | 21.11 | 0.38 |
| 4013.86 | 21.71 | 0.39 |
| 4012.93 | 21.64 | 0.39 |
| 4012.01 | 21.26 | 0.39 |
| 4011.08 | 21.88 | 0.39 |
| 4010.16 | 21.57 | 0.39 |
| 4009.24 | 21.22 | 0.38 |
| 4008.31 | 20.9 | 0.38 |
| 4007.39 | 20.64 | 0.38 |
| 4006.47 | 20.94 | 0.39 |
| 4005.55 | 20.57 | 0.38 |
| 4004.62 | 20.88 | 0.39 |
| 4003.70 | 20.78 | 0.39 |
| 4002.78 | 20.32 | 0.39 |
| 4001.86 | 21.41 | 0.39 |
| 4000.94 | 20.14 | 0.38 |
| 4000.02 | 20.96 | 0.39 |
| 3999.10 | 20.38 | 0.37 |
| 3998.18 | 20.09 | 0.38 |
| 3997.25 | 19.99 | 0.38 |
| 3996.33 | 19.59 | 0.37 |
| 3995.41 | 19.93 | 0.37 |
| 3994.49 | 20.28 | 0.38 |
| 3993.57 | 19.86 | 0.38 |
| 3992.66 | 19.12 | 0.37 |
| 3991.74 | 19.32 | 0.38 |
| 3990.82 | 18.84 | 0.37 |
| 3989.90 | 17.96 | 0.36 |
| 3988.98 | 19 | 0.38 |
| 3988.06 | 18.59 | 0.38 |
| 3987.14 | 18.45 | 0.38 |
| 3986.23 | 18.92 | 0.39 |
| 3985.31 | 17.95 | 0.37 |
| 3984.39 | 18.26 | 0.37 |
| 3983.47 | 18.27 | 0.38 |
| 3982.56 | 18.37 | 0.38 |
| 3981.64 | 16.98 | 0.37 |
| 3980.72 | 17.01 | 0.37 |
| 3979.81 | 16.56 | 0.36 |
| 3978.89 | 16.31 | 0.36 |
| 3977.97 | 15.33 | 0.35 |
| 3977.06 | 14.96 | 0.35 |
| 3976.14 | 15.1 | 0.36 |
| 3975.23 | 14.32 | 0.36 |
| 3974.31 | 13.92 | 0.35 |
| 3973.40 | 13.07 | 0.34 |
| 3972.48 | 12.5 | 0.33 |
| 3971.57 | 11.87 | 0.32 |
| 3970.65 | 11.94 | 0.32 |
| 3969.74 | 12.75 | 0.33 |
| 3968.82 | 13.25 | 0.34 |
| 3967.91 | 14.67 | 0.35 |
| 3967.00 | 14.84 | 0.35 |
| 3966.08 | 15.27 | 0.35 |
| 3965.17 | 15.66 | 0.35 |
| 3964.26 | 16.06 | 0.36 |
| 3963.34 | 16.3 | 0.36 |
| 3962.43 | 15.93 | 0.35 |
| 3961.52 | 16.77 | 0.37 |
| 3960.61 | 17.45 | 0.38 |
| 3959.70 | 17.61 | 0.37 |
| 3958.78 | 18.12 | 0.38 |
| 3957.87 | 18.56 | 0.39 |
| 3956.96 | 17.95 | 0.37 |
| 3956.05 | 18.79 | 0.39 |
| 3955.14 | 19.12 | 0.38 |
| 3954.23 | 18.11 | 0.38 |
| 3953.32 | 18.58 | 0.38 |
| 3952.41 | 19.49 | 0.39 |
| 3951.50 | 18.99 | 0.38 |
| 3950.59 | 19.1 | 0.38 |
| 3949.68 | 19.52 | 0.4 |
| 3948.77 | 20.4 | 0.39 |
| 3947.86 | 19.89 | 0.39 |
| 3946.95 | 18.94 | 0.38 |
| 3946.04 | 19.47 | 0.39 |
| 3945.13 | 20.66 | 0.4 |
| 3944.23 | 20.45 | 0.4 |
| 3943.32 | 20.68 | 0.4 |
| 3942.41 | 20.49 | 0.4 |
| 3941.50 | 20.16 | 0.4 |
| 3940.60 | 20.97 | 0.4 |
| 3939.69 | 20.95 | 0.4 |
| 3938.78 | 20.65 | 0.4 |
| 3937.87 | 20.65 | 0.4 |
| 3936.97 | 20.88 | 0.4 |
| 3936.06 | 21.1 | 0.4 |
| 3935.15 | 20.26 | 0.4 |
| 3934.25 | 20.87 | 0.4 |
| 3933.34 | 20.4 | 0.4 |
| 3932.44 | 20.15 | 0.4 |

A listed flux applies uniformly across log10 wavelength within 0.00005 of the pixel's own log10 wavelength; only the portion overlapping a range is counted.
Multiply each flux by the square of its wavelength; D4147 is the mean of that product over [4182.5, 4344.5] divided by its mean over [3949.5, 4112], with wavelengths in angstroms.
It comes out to 1.14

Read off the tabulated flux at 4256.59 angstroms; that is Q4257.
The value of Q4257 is 20.9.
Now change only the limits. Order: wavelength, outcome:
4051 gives 21.3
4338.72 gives 9.105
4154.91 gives 20.02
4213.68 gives 20.99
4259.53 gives 19.89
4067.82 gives 19.86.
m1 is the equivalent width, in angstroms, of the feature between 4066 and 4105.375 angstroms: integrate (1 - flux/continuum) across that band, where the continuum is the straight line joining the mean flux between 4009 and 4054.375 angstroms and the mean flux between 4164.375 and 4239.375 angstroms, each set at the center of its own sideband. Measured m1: 9.4 angstroms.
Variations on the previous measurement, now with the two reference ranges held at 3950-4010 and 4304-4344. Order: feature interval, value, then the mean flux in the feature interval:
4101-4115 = 3.7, 12.1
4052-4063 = -2.4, 20.7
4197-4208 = -3.9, 21.1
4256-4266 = -3.6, 20.3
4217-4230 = -4.5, 20.6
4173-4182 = -2.9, 20.9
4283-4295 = -3.7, 19.3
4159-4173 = -4.4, 20.9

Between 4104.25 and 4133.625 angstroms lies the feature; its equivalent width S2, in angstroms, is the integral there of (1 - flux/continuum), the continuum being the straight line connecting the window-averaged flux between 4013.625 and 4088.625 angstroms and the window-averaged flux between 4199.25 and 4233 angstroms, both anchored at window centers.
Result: 6.8 angstroms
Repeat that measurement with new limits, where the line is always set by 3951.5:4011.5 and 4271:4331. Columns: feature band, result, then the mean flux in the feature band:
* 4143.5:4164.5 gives -2.73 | 20.3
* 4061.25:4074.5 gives -1.45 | 19.9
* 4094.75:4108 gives 4.81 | 11.4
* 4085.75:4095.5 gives 1.19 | 15.7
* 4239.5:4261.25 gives -3.06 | 20.5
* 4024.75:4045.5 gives -4.15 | 21.5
